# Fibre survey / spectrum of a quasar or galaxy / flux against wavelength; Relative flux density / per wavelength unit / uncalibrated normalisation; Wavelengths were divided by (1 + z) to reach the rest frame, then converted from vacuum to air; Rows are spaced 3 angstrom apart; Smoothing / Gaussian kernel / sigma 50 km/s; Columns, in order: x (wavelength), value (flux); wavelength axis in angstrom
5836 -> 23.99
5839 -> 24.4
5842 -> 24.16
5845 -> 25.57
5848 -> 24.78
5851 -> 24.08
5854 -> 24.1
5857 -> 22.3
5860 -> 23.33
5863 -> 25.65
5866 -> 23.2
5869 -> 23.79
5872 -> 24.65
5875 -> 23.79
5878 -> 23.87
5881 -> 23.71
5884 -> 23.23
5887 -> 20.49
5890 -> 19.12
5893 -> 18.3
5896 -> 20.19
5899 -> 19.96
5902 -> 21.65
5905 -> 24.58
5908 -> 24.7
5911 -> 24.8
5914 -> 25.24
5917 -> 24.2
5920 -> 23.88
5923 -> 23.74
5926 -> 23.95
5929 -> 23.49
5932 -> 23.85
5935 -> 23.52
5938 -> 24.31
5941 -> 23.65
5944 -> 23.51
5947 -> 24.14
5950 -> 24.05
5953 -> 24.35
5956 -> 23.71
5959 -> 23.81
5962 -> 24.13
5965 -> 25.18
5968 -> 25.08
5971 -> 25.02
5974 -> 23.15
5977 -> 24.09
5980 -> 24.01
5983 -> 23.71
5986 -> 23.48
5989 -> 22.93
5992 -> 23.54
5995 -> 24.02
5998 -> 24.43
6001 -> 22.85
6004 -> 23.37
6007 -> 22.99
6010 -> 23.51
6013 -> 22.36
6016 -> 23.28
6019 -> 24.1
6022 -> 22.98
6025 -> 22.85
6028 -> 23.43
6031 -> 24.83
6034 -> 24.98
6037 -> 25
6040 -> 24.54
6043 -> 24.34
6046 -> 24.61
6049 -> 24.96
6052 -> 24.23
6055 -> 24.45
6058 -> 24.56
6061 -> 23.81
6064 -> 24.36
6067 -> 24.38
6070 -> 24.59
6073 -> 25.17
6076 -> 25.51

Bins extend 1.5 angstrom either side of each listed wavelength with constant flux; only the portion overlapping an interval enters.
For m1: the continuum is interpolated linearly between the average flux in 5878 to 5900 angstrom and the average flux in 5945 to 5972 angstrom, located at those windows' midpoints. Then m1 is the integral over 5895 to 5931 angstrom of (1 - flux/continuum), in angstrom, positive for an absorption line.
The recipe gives -2.1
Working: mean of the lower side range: 20.9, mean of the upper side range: 24.4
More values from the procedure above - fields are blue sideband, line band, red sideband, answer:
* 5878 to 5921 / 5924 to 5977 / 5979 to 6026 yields -2.6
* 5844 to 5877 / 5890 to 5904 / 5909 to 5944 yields 2.3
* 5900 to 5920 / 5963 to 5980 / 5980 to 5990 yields -0.6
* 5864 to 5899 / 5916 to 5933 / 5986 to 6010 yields -0.9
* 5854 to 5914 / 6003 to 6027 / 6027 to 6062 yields 1.0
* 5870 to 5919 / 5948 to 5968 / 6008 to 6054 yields -0.8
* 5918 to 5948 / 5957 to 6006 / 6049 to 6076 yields 0.3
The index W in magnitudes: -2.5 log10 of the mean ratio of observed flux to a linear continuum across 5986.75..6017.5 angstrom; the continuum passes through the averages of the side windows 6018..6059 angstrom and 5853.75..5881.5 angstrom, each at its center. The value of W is 0.04 mag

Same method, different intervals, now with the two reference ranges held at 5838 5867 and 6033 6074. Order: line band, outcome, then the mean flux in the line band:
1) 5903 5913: -0.01 mag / 24.6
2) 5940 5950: 0.02 mag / 23.8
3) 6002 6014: 0.06 mag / 23.1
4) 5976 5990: 0.03 mag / 23.7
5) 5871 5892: 0.08 mag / 22.5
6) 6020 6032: 0.05 mag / 23.5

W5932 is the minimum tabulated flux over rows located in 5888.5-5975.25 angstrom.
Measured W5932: 18.3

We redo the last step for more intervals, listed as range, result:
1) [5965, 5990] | 22.93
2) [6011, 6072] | 22.36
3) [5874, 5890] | 19.12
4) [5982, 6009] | 22.85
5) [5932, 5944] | 23.51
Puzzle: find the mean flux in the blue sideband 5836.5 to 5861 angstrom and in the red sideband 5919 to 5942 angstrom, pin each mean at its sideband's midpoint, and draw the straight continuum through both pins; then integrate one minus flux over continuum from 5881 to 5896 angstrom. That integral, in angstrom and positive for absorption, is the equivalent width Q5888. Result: 2.1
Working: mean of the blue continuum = 24.1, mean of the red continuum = 23.8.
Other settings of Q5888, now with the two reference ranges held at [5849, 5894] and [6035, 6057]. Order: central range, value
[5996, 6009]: 0.4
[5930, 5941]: -0.1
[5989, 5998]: 0.1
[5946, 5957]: -0.2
